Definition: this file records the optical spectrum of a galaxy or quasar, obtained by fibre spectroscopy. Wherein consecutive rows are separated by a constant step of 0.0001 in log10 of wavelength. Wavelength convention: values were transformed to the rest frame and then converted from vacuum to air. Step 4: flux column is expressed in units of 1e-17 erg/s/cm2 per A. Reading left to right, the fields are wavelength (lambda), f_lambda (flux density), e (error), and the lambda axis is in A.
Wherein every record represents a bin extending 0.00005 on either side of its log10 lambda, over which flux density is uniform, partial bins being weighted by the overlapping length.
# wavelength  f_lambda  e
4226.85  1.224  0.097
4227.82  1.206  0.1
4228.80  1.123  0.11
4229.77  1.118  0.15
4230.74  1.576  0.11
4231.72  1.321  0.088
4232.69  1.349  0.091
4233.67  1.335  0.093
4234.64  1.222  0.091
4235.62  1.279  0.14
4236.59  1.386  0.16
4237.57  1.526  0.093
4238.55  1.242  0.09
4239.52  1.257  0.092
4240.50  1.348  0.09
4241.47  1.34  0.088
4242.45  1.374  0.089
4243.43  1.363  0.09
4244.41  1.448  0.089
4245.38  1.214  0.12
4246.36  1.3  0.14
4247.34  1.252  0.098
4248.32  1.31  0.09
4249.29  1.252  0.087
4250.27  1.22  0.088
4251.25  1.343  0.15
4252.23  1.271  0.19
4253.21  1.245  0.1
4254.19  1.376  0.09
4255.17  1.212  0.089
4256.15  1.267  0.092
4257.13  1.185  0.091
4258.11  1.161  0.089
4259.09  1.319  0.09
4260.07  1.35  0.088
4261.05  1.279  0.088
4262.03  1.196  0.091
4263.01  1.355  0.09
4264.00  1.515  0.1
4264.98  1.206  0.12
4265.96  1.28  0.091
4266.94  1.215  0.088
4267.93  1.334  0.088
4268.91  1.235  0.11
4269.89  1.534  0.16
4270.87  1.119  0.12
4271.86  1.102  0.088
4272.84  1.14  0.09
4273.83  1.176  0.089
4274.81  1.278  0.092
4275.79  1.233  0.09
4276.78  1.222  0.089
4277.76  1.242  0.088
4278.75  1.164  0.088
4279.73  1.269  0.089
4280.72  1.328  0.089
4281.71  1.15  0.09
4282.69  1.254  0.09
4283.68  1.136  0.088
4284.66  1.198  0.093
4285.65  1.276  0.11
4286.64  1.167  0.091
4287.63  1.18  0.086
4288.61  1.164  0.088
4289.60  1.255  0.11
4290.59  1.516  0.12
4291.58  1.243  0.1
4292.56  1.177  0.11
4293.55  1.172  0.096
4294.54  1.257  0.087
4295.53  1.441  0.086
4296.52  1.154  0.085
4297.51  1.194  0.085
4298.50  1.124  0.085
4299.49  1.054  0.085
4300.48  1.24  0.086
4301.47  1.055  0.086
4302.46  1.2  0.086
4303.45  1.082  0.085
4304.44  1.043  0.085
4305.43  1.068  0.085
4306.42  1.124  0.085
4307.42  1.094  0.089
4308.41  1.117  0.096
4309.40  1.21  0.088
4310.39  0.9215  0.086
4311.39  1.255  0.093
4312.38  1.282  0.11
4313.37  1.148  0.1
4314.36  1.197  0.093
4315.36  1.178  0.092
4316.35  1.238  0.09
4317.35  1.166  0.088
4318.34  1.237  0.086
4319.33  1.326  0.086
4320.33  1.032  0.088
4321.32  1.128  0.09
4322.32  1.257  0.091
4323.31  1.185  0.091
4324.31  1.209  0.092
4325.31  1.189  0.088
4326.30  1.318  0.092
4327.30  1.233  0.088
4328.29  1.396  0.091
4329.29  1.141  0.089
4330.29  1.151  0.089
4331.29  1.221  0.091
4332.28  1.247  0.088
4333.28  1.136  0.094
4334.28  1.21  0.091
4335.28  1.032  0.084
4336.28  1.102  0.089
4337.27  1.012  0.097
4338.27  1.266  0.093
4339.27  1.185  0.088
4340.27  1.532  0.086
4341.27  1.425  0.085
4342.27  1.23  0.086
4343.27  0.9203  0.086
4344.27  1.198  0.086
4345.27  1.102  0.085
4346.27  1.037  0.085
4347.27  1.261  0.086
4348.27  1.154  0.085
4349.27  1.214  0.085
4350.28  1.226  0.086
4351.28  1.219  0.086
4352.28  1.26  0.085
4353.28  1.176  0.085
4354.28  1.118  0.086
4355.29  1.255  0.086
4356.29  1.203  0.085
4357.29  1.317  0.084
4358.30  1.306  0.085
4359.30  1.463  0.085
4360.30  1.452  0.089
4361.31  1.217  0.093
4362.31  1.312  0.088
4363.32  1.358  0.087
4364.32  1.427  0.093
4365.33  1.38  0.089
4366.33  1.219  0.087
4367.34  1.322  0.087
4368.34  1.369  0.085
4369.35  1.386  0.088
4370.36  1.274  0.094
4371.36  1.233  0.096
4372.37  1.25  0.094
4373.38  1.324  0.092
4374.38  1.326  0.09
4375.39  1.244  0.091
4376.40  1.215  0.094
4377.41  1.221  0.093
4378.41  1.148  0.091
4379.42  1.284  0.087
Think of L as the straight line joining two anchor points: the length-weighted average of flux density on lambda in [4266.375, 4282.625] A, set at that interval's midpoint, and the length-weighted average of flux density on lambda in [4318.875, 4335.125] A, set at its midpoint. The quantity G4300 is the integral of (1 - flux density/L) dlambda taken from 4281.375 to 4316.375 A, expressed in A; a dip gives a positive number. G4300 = 1.1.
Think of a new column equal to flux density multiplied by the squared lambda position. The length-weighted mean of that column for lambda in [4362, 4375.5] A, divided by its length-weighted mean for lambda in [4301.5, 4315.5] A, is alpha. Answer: 1.2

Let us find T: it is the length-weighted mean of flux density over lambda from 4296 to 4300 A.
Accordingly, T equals 1.13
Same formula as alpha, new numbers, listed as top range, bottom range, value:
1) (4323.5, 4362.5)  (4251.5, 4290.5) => 1.01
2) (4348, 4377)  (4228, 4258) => 1.05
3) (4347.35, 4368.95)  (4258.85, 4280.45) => 1.06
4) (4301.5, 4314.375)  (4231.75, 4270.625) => 0.89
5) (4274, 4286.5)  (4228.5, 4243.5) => 0.95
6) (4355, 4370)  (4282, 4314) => 1.16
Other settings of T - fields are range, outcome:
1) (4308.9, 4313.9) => 1.16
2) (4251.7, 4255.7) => 1.28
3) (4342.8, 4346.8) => 1.07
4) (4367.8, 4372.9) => 1.3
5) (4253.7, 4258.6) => 1.24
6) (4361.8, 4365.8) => 1.37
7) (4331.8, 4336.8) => 1.14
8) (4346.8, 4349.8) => 1.21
